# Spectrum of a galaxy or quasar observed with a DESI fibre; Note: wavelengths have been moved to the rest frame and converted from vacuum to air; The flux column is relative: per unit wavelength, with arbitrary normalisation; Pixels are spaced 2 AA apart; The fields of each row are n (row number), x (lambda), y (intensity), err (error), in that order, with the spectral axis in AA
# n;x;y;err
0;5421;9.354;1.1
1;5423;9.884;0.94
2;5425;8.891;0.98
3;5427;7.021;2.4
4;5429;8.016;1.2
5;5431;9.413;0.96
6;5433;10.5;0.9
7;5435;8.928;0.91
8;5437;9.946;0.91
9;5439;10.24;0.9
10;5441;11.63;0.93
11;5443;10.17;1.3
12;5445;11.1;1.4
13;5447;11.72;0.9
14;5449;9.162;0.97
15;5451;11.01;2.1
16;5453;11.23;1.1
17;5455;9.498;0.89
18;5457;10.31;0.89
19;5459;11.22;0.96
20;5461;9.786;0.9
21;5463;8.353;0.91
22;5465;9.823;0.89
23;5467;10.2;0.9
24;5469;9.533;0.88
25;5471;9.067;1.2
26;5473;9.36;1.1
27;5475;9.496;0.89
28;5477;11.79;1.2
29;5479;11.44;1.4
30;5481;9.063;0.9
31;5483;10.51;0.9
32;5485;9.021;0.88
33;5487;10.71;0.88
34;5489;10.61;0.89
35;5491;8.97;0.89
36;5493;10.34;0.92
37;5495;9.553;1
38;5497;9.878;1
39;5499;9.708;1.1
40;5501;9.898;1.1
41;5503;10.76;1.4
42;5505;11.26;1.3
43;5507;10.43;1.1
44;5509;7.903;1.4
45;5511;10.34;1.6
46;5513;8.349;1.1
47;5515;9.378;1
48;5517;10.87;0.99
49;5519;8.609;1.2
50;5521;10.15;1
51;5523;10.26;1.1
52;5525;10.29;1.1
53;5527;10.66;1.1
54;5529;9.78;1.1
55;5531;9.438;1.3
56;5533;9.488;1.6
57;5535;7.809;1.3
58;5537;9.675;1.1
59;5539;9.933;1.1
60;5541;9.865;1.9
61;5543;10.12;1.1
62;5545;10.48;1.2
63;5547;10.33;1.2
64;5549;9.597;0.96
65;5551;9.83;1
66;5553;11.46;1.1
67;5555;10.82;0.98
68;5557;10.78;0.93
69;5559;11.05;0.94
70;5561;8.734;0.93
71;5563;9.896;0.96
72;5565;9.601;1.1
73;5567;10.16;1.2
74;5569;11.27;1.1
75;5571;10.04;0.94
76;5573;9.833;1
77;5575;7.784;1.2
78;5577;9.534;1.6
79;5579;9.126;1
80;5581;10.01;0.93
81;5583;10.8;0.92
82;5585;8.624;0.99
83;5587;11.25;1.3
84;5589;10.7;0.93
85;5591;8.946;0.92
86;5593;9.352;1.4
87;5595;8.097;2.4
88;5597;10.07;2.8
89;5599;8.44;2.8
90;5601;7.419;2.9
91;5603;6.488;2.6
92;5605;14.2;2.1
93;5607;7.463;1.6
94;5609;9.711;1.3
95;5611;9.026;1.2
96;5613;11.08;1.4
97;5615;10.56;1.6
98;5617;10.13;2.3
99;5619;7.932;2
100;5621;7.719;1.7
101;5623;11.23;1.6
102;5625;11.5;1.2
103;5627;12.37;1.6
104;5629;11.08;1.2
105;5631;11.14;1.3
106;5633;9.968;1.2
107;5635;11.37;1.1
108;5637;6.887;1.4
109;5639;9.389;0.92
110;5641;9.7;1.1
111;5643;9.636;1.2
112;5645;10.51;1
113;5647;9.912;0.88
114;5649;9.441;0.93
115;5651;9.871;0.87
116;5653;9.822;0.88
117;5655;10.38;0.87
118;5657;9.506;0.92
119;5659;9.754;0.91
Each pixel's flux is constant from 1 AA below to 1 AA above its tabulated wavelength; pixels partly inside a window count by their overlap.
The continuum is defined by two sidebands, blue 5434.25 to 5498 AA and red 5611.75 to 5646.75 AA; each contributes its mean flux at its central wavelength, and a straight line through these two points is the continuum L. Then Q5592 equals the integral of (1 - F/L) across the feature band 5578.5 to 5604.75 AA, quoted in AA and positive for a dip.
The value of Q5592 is 2.1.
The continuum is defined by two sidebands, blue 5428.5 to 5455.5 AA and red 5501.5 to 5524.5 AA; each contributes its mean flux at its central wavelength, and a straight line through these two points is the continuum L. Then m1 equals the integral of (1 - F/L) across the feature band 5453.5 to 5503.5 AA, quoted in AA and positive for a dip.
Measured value 0.40 AA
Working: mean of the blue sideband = 10.2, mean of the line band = 9.96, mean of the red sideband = 9.86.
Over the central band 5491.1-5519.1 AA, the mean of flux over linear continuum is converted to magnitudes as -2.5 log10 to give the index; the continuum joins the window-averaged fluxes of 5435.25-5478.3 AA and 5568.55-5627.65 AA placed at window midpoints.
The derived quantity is 0.02 mag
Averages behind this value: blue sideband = 10.2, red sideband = 9.66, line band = 9.82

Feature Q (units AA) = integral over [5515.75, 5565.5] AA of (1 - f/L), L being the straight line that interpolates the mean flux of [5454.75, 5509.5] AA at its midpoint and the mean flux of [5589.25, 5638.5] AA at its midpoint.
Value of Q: -0.7 AA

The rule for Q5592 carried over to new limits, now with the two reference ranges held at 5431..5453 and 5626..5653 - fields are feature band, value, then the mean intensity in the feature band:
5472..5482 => 0.13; 10.2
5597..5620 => 1.80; 9.35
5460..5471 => 0.95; 9.5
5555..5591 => 0.90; 9.95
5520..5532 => 0.22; 10.1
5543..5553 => 0.04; 10.2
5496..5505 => 0.12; 10.2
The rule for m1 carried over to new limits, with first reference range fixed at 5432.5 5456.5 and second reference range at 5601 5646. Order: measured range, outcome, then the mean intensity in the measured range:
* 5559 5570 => 0.0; 10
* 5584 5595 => 0.4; 9.62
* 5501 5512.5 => 0.2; 10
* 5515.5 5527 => 0.2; 10.1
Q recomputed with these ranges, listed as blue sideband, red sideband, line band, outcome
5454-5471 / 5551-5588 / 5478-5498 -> -0.3 AA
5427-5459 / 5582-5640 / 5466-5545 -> 1.0 AA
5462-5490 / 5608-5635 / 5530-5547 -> 0.8 AA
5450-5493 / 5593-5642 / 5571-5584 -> 0.3 AA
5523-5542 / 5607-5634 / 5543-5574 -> -1.3 AA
